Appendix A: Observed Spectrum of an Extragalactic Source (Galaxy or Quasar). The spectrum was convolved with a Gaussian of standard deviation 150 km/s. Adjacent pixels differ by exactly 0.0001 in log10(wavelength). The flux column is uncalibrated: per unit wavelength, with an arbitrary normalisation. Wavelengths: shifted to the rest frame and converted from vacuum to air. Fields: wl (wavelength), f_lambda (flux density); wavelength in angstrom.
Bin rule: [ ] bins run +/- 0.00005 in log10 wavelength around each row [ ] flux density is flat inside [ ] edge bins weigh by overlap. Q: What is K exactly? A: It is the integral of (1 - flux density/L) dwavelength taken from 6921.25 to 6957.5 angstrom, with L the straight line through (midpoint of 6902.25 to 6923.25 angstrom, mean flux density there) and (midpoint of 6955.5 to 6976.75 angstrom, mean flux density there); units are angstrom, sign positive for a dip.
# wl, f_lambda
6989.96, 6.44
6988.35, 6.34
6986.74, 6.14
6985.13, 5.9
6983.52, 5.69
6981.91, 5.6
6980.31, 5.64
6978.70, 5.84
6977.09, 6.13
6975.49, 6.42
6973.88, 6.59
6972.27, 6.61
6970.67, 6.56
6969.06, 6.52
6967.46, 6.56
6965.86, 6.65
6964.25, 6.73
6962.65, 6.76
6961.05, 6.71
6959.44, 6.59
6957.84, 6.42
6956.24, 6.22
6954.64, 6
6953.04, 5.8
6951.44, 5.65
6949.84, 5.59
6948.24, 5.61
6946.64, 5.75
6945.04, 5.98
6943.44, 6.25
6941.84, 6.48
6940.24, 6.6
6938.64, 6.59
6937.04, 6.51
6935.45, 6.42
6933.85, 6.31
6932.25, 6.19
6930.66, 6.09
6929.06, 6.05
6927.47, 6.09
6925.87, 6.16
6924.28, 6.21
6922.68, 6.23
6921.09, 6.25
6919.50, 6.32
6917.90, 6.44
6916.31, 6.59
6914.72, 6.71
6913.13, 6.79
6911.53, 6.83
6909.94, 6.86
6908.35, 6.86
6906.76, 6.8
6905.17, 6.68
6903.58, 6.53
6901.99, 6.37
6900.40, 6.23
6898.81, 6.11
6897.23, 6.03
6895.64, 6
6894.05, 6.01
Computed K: 2.5 angstrom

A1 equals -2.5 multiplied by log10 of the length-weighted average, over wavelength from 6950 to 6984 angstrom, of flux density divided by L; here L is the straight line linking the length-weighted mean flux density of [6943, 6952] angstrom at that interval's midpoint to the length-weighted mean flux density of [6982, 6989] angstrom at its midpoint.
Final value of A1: -0.07 mag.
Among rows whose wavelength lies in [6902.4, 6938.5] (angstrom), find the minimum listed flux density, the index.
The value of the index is 6.05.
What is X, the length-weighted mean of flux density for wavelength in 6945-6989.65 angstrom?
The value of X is 6.19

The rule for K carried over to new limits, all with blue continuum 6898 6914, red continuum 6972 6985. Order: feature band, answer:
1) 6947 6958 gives 0.66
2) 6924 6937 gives 0.41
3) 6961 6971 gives -0.83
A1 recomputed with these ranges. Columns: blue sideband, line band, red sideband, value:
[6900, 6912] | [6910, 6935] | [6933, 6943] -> 0.033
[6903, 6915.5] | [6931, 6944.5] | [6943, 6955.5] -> -0.054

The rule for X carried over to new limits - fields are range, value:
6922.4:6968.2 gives 6.25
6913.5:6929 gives 6.33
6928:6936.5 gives 6.22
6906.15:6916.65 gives 6.78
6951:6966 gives 6.36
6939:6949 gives 6.13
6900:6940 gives 6.45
